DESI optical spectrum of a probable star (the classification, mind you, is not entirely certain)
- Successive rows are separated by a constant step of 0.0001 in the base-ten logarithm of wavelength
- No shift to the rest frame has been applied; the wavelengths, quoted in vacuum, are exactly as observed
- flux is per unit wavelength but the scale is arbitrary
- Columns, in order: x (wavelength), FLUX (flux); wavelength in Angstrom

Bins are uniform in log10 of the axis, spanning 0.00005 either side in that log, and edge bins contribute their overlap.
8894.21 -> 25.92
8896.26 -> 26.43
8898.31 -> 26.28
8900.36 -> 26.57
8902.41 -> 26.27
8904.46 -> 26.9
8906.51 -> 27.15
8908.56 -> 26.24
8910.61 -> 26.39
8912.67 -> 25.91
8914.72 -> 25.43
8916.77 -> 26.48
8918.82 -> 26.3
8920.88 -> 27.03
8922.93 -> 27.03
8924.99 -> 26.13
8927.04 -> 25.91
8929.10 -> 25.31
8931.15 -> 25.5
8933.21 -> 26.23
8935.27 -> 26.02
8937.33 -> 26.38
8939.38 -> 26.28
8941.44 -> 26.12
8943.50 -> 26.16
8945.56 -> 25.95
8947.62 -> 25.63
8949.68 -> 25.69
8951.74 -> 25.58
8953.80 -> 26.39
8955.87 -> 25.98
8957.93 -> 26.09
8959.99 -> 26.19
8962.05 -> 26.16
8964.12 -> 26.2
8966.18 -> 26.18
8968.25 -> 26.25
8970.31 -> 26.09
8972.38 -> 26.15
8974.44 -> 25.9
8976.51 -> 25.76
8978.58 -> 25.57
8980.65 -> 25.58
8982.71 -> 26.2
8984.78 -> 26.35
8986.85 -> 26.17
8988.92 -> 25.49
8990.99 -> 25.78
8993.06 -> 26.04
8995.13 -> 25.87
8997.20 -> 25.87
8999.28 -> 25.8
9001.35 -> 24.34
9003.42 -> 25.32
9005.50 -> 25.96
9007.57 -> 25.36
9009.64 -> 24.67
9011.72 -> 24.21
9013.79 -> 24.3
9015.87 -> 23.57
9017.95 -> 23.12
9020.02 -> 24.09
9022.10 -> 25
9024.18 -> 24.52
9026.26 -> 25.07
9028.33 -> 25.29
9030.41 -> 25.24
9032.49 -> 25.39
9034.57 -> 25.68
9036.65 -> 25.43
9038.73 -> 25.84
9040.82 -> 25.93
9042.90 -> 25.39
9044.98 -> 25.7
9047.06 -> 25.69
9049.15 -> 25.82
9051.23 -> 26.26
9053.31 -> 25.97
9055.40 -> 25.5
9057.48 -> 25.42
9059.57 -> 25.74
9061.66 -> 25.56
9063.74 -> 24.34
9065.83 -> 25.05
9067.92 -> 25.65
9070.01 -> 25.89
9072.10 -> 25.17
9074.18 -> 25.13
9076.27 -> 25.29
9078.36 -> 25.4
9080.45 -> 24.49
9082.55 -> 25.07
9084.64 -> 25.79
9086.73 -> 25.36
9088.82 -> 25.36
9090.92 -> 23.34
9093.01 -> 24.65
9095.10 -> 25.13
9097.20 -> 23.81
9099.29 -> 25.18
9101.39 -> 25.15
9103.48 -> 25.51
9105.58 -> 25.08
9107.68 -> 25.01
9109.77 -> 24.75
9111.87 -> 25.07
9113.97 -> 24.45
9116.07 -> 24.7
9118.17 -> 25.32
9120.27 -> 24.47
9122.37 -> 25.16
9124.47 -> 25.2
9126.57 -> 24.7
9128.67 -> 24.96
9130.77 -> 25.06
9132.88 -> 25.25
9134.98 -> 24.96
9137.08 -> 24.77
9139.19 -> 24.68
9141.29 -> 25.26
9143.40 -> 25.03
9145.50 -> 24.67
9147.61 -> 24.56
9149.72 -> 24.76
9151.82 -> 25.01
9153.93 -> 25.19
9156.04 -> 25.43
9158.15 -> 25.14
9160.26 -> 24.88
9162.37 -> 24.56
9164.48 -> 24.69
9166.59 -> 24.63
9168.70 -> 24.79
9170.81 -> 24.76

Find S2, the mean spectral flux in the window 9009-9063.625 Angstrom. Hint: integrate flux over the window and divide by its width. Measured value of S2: 25.2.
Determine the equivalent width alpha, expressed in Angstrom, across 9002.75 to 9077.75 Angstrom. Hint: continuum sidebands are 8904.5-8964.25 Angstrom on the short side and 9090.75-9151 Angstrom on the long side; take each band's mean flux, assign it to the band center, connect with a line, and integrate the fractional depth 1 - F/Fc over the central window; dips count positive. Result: 0.6 Angstrom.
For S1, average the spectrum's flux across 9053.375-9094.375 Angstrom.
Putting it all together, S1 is 25.2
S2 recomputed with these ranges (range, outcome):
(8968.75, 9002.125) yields 25.8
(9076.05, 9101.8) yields 24.9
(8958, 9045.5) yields 25.5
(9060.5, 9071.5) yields 25.3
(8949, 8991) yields 26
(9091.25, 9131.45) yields 24.9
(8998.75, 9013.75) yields 25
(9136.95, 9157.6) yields 24.9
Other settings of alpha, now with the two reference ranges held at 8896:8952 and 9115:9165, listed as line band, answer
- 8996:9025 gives 1.1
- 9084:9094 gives 0.1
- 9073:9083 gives 0.1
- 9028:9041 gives 0.0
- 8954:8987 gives -0.2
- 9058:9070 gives 0.0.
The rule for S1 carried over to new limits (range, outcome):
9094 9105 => 25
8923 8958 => 26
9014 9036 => 24.7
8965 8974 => 26.2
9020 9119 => 25.2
